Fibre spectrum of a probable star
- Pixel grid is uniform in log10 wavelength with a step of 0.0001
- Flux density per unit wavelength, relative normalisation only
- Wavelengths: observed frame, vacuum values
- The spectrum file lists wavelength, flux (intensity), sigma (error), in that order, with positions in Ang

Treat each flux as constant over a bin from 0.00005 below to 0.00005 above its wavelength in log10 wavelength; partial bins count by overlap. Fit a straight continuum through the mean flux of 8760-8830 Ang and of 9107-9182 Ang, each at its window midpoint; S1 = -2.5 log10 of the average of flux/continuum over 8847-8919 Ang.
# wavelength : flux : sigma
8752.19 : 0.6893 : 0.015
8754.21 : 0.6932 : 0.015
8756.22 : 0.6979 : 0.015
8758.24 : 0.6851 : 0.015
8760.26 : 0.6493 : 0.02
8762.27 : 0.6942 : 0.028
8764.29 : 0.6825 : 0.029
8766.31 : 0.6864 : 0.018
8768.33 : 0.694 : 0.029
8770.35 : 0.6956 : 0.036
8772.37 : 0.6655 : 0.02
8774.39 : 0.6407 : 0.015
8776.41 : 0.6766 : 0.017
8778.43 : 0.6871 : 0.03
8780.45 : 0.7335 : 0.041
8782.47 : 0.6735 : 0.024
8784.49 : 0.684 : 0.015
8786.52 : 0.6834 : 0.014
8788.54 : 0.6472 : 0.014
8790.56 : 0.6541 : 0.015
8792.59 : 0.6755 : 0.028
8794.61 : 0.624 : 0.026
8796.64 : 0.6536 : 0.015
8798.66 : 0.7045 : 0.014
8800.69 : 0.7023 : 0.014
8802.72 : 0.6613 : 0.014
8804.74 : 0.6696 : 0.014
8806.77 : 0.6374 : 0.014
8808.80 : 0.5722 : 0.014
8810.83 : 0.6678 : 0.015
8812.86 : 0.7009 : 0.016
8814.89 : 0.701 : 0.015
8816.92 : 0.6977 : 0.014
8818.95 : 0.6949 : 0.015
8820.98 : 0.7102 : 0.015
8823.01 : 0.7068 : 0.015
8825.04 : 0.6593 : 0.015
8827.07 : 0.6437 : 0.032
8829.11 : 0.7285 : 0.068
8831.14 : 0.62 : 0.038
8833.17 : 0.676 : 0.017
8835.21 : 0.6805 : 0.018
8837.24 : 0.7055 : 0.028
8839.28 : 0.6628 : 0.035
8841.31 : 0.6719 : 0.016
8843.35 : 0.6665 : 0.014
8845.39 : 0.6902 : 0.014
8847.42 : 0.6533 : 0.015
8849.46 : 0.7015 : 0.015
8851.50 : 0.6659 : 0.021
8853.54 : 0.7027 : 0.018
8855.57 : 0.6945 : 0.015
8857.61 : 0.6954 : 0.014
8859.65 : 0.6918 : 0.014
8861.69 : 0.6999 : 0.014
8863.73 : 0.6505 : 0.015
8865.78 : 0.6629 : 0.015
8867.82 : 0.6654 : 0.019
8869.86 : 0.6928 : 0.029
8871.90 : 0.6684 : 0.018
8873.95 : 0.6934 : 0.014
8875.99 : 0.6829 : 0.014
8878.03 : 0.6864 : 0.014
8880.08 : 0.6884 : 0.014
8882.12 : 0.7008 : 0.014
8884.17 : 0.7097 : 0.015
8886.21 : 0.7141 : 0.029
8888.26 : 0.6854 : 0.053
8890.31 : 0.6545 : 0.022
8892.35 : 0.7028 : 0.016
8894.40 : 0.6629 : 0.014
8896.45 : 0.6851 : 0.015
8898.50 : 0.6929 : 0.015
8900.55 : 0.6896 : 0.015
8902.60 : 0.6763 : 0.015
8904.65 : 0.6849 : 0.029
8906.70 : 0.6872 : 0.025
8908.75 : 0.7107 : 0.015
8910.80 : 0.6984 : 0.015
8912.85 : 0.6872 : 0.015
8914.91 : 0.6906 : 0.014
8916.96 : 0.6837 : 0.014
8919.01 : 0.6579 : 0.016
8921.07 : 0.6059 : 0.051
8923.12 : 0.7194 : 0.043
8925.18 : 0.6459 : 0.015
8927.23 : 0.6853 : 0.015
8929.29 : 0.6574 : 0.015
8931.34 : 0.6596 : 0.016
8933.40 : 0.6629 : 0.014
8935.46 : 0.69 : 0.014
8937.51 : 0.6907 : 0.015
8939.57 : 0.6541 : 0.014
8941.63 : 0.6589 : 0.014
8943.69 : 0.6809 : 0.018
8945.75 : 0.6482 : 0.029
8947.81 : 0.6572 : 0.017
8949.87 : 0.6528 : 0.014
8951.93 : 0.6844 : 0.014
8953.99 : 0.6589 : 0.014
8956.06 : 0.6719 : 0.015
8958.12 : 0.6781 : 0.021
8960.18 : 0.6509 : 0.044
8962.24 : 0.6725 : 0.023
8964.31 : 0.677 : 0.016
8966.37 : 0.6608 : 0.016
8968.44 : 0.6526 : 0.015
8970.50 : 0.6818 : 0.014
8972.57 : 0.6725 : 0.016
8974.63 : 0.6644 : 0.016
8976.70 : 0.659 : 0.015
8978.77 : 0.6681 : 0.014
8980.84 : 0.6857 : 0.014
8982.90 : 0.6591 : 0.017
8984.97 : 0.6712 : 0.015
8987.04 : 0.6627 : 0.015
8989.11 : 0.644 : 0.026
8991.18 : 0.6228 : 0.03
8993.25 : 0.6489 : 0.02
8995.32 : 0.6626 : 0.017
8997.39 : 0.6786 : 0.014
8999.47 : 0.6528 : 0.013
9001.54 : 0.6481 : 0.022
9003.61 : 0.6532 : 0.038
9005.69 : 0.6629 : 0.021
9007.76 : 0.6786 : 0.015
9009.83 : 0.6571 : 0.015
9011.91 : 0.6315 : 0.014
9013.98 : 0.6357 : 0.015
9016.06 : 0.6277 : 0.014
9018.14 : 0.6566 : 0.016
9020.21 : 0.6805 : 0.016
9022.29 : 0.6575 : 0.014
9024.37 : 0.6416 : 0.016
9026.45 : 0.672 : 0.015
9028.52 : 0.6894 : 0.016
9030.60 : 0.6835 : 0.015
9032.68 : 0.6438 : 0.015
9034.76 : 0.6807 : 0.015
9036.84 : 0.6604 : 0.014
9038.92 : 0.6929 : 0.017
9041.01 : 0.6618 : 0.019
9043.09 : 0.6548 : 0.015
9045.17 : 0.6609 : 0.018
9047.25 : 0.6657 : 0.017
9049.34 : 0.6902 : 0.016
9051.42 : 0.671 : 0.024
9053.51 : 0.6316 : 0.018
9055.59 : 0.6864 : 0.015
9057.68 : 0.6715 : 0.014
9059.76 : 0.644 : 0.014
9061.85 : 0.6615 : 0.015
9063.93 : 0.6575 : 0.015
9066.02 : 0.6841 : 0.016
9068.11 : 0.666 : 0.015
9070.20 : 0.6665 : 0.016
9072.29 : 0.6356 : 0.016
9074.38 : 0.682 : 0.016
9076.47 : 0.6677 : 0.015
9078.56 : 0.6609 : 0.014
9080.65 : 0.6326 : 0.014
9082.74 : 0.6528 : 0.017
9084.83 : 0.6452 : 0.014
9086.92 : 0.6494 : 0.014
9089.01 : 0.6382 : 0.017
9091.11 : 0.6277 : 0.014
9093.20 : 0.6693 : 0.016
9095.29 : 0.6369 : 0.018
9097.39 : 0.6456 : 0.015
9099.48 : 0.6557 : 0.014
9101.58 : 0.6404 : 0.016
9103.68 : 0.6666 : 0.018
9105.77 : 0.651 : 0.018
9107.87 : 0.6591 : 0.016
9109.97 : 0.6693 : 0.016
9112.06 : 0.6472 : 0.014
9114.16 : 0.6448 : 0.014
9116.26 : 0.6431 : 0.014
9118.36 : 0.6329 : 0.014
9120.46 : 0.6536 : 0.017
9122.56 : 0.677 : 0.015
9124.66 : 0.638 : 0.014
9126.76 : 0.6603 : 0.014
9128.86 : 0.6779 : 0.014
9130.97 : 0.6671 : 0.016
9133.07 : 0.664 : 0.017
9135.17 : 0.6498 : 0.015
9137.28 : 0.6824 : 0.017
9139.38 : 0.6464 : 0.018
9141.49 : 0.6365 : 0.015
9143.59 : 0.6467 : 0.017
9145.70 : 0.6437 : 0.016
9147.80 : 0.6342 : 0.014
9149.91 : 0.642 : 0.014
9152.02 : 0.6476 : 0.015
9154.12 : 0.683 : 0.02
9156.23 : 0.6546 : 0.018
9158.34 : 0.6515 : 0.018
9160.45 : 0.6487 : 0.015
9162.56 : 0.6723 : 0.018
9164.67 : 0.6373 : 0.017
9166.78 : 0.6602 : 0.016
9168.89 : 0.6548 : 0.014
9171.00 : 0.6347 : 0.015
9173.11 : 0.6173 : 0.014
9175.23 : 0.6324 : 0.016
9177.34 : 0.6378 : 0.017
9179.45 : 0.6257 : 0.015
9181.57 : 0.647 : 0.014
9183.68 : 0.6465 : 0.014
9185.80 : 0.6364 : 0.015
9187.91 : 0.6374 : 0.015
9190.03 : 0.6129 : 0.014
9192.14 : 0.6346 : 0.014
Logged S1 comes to -0.03 mag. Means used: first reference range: 0.676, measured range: 0.686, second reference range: 0.651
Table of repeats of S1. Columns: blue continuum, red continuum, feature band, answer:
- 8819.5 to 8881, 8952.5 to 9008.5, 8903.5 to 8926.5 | -0.01 mag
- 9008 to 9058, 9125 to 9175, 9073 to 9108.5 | 0.01 mag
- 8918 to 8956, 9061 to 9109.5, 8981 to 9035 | 0.00 mag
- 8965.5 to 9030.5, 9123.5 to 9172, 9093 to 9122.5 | 0.01 mag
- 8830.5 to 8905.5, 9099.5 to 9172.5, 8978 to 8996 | 0.02 mag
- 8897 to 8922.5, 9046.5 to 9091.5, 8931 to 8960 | 0.01 mag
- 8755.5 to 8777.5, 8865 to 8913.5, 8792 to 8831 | 0.01 mag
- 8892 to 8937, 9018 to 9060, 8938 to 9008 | 0.02 mag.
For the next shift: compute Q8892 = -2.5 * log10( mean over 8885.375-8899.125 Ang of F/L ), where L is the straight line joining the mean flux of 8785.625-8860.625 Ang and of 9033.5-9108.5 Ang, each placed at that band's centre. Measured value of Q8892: -0.02 mag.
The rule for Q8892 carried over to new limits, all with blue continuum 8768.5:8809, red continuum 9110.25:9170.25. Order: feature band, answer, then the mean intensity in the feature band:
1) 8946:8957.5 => 0.00 mag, 0.664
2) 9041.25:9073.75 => -0.01 mag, 0.663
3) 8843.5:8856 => -0.03 mag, 0.683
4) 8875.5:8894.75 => -0.04 mag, 0.69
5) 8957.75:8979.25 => -0.01 mag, 0.667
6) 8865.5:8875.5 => -0.02 mag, 0.678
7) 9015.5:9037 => -0.01 mag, 0.664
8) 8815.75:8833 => -0.02 mag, 0.683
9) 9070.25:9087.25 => 0.00 mag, 0.654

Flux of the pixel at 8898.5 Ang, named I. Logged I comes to 0.6929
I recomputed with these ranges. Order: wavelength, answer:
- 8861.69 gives 0.6999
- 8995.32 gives 0.6626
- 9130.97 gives 0.6671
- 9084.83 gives 0.6452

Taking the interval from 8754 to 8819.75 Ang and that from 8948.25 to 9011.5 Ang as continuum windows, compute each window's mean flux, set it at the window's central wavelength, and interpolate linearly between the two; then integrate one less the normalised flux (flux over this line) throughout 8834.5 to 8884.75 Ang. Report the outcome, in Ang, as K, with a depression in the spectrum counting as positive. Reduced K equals -0.95 Ang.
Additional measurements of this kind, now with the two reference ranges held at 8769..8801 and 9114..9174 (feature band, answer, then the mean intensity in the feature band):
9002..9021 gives 0.2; 0.653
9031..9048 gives -0.2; 0.666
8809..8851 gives -0.5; 0.68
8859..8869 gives -0.1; 0.673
